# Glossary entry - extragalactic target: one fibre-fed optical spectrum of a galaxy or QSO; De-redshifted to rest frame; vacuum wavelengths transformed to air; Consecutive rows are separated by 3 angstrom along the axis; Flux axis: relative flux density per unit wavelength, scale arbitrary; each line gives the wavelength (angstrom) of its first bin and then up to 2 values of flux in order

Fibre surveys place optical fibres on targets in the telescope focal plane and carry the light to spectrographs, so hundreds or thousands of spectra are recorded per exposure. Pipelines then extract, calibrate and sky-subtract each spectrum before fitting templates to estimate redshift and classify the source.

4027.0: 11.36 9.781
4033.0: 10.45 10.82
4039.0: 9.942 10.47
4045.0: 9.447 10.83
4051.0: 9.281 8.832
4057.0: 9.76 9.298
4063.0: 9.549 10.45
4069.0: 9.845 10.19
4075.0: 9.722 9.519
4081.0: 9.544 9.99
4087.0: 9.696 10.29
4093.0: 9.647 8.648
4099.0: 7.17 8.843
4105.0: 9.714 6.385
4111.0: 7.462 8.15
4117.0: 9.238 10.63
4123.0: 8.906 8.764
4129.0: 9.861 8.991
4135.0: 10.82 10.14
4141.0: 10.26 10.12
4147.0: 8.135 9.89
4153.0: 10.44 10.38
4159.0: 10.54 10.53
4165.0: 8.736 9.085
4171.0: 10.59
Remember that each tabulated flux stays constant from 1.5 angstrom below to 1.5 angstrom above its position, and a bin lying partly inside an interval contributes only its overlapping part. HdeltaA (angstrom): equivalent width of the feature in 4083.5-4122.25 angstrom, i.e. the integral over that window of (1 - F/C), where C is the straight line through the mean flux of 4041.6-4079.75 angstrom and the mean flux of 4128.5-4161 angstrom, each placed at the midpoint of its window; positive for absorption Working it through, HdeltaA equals 3.9 angstrom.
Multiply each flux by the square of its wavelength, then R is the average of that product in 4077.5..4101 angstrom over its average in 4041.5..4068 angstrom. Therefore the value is 1.0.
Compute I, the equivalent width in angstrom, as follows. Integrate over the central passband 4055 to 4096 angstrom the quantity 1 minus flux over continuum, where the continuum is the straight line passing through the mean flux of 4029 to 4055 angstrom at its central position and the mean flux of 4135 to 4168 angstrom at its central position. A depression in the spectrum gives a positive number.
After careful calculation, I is 0.9 angstrom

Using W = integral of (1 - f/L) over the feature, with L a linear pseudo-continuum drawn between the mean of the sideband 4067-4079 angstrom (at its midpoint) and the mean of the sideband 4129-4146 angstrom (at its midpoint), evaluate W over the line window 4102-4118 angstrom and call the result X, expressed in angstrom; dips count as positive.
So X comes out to 2.8 angstrom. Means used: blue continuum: 9.86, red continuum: 9.99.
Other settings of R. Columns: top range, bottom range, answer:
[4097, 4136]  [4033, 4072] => 0.92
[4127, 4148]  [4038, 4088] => 1.04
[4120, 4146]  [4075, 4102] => 1.07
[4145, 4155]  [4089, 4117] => 1.15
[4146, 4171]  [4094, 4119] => 1.21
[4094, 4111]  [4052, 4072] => 0.86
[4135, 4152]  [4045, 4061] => 1.07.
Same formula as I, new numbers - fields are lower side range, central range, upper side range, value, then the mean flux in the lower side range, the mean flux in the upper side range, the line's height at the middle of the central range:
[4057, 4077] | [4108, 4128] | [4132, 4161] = 2.5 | 9.83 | 10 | 9.96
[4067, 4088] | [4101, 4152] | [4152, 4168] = 3.7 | 9.8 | 10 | 9.93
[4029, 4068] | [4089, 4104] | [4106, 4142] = 0.8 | 9.92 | 9.13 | 9.41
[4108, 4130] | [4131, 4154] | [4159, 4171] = -1.4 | 8.8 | 9.73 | 9.28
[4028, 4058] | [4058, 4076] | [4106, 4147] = -0.2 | 9.99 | 9.18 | 9.75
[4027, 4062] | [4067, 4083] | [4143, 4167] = 0.2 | 9.96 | 9.82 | 9.92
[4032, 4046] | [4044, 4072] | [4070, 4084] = 0.8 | 10.2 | 9.77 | 10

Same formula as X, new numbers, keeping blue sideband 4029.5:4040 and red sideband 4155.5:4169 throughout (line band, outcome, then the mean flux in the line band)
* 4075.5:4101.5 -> 2.1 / 9.31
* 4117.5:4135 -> 0.8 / 9.54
